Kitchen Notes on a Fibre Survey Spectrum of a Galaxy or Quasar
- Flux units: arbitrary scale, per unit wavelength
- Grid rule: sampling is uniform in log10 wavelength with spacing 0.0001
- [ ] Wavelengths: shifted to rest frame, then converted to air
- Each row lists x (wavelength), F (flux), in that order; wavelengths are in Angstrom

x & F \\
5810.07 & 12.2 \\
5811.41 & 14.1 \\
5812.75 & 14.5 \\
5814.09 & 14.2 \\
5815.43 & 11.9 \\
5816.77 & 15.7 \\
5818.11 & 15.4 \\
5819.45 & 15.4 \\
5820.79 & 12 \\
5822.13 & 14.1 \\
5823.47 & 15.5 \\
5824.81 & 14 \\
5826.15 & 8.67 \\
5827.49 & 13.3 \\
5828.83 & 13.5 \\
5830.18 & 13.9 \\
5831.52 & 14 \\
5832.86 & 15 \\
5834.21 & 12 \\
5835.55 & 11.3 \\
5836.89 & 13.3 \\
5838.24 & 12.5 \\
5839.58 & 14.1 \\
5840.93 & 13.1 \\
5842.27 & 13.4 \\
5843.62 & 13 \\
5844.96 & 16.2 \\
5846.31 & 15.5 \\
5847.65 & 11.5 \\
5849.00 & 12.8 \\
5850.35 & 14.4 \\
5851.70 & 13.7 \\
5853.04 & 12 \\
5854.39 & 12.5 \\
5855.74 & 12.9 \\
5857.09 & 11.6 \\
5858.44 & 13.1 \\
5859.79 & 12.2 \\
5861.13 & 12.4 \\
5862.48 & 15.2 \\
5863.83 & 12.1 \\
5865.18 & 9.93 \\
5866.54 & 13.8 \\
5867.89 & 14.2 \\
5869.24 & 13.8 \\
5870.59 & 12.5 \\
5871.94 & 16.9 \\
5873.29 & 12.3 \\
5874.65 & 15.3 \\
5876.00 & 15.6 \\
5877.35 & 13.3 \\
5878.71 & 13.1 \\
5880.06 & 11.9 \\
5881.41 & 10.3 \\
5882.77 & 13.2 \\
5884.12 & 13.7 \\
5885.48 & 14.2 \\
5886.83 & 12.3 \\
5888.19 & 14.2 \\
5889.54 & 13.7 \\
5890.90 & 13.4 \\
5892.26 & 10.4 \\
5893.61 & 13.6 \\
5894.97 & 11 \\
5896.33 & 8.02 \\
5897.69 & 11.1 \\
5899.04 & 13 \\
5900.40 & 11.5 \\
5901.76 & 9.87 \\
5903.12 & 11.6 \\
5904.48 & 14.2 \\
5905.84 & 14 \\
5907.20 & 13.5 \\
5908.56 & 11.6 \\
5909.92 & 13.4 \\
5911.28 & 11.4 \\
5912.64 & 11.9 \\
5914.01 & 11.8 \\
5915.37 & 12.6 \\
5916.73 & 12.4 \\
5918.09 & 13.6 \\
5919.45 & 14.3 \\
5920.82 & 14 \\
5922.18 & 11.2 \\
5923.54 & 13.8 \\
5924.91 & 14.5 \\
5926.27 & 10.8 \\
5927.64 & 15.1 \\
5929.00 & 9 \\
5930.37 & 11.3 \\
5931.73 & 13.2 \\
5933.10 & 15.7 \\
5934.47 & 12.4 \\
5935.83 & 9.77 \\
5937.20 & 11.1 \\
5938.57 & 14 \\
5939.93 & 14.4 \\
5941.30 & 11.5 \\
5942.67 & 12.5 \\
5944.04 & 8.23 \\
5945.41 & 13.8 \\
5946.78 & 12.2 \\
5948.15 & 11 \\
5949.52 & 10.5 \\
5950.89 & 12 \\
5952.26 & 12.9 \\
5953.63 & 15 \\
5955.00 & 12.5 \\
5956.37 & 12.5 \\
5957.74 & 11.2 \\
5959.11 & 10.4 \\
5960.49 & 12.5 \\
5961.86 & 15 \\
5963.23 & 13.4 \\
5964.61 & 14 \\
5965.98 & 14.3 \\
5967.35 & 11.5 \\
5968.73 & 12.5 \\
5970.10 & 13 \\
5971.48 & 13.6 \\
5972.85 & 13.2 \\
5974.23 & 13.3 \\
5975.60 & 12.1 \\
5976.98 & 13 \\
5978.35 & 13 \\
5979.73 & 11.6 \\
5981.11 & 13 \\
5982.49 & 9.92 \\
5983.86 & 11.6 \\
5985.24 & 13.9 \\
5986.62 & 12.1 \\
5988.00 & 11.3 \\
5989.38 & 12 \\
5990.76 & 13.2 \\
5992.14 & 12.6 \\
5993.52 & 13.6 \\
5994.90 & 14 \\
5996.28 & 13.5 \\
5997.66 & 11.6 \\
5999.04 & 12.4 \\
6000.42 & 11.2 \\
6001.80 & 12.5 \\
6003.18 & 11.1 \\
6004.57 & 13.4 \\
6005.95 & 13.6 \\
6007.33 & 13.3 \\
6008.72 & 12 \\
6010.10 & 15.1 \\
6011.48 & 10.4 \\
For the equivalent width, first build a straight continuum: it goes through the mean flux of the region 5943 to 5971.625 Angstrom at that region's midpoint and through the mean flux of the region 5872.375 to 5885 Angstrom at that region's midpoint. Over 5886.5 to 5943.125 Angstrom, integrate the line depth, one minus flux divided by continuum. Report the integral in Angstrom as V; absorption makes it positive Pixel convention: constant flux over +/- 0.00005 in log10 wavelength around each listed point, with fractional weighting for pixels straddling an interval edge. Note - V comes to 2.0 Angstrom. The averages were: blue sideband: 13.3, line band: 12.4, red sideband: 12.5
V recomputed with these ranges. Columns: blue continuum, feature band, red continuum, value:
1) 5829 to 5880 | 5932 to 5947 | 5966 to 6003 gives 0.5 Angstrom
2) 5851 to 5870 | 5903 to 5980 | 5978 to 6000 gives -0.3 Angstrom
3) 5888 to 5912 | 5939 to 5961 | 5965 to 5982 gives 0.9 Angstrom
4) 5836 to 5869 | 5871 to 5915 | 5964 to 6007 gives 1.1 Angstrom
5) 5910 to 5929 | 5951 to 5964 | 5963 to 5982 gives 0.1 Angstrom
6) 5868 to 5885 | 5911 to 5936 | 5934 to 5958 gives -0.2 Angstrom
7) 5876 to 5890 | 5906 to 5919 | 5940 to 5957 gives 0.1 Angstrom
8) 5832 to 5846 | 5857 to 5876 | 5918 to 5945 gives -0.3 Angstrom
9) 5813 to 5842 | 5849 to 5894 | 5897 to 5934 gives -0.3 Angstrom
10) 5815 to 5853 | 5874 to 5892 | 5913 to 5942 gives -0.3 Angstrom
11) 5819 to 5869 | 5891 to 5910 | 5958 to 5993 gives 1.5 Angstrom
